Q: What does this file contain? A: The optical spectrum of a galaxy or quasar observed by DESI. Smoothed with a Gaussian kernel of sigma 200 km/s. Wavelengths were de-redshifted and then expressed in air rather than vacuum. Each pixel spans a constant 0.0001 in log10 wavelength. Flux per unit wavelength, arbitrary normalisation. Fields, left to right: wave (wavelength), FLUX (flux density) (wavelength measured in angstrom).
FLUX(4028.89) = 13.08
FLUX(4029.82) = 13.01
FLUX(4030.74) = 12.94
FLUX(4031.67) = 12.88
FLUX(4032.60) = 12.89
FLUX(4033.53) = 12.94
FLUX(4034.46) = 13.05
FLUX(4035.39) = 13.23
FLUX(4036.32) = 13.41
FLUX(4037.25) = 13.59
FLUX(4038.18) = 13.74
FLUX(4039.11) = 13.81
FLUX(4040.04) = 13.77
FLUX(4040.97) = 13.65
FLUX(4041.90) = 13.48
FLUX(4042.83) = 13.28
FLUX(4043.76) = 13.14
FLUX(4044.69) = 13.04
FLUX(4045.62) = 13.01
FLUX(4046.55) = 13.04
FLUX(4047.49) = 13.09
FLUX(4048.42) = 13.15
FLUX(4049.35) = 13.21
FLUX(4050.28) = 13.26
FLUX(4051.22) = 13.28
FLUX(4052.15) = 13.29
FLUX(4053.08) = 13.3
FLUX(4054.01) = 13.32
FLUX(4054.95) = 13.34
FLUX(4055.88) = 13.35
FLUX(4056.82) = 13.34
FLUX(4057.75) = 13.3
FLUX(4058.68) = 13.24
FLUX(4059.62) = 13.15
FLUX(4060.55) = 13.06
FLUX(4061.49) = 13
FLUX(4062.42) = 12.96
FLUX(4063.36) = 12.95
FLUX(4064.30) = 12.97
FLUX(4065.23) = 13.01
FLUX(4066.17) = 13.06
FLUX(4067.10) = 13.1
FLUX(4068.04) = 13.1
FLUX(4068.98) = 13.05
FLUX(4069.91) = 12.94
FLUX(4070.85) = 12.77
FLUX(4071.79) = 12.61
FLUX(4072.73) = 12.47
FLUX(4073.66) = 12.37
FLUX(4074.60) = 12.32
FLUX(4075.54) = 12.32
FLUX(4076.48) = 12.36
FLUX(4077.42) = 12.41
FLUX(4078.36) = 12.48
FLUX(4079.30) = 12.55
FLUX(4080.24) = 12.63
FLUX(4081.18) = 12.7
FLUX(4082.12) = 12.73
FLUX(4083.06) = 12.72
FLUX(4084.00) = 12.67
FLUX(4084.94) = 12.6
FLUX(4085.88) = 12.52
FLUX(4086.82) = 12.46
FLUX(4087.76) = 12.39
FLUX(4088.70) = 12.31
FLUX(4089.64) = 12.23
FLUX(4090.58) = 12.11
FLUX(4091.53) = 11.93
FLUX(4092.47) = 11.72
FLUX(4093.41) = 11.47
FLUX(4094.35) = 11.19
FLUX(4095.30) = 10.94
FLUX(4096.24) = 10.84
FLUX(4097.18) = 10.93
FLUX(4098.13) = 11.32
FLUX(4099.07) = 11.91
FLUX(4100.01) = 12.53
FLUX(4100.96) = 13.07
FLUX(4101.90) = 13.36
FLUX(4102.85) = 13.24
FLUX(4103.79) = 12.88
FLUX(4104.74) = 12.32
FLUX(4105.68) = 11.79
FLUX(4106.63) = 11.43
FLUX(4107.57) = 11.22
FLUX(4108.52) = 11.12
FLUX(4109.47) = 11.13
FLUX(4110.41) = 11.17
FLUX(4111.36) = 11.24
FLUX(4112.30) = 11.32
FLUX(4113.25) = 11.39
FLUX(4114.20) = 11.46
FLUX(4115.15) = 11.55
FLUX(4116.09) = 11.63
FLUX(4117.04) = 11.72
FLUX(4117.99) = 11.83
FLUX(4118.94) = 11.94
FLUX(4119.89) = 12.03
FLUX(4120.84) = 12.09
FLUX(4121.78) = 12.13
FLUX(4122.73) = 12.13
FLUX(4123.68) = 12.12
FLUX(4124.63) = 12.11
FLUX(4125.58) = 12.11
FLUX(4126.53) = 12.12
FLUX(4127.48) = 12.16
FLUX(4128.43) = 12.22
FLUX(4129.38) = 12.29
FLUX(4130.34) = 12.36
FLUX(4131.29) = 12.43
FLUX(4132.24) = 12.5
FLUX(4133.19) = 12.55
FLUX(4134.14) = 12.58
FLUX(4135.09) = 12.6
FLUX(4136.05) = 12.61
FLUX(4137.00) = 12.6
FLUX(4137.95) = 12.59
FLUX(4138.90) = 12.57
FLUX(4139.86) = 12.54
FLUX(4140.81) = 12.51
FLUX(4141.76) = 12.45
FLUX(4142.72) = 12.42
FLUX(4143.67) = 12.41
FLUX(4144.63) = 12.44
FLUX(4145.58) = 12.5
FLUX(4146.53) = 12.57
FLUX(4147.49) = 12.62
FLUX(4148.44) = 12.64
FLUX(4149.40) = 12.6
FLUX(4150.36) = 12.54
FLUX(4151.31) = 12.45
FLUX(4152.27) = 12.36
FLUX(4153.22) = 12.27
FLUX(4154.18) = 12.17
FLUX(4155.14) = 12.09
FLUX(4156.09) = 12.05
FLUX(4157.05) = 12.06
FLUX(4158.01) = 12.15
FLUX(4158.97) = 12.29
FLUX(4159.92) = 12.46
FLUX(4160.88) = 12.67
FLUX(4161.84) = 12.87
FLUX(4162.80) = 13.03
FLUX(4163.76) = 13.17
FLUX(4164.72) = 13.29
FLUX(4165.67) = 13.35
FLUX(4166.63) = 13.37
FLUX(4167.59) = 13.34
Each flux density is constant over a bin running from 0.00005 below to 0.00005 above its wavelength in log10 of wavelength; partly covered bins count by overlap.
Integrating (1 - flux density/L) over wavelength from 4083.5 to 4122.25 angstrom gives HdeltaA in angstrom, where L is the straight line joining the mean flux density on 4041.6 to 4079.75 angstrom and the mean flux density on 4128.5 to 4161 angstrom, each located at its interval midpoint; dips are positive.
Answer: 2.5 angstrom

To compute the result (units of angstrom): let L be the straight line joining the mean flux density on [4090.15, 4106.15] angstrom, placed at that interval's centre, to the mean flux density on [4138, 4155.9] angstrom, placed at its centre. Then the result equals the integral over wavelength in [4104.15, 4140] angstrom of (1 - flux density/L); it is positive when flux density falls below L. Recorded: 0.64 angstrom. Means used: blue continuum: 12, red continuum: 12.5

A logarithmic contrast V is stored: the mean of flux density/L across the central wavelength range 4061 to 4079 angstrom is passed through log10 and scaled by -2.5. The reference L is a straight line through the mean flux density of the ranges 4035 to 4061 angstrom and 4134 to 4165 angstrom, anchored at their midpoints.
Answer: 0.03 mag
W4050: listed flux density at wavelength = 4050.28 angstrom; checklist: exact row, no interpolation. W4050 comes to 13.26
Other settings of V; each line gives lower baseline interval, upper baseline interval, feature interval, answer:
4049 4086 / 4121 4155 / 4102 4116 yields 0.08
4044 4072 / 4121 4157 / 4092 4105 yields 0.07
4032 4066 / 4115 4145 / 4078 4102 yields 0.05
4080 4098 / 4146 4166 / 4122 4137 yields 0.00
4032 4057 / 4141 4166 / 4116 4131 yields 0.06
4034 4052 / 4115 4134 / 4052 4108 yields 0.02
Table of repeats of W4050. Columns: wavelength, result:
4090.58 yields 12.11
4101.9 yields 13.36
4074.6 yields 12.32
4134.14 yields 12.58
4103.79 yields 12.88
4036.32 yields 13.41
